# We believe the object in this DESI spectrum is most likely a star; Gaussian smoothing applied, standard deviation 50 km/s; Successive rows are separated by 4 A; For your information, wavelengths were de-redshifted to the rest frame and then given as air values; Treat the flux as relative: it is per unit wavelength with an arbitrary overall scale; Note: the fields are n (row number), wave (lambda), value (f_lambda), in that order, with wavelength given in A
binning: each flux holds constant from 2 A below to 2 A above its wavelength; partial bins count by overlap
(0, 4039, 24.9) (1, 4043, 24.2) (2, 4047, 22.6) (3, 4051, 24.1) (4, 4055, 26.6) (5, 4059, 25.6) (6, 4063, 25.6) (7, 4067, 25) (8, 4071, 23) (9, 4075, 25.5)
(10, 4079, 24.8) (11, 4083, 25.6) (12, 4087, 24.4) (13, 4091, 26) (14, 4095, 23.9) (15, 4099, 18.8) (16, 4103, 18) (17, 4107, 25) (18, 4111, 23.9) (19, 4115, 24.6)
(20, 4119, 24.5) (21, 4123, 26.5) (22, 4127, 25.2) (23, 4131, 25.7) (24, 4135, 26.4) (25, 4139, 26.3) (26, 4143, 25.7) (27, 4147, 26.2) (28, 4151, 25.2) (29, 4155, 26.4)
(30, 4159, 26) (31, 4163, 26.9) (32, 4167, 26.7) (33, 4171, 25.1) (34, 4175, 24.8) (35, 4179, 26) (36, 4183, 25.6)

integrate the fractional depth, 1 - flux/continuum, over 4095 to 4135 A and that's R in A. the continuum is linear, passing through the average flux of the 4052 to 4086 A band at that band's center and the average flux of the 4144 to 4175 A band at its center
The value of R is 2.9 A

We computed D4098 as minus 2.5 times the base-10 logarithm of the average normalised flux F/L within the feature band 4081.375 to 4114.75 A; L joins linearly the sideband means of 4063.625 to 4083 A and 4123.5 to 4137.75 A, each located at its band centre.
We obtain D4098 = 0.09 mag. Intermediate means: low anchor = 24.8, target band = 23.2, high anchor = 25.9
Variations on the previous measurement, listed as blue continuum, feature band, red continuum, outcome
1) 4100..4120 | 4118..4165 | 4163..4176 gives -0.07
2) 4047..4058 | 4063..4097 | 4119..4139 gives 0.02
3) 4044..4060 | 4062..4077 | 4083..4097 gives 0.00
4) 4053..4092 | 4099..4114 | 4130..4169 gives 0.17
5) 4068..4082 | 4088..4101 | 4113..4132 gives 0.08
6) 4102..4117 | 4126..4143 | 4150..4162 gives -0.05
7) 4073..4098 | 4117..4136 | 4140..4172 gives 0.00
